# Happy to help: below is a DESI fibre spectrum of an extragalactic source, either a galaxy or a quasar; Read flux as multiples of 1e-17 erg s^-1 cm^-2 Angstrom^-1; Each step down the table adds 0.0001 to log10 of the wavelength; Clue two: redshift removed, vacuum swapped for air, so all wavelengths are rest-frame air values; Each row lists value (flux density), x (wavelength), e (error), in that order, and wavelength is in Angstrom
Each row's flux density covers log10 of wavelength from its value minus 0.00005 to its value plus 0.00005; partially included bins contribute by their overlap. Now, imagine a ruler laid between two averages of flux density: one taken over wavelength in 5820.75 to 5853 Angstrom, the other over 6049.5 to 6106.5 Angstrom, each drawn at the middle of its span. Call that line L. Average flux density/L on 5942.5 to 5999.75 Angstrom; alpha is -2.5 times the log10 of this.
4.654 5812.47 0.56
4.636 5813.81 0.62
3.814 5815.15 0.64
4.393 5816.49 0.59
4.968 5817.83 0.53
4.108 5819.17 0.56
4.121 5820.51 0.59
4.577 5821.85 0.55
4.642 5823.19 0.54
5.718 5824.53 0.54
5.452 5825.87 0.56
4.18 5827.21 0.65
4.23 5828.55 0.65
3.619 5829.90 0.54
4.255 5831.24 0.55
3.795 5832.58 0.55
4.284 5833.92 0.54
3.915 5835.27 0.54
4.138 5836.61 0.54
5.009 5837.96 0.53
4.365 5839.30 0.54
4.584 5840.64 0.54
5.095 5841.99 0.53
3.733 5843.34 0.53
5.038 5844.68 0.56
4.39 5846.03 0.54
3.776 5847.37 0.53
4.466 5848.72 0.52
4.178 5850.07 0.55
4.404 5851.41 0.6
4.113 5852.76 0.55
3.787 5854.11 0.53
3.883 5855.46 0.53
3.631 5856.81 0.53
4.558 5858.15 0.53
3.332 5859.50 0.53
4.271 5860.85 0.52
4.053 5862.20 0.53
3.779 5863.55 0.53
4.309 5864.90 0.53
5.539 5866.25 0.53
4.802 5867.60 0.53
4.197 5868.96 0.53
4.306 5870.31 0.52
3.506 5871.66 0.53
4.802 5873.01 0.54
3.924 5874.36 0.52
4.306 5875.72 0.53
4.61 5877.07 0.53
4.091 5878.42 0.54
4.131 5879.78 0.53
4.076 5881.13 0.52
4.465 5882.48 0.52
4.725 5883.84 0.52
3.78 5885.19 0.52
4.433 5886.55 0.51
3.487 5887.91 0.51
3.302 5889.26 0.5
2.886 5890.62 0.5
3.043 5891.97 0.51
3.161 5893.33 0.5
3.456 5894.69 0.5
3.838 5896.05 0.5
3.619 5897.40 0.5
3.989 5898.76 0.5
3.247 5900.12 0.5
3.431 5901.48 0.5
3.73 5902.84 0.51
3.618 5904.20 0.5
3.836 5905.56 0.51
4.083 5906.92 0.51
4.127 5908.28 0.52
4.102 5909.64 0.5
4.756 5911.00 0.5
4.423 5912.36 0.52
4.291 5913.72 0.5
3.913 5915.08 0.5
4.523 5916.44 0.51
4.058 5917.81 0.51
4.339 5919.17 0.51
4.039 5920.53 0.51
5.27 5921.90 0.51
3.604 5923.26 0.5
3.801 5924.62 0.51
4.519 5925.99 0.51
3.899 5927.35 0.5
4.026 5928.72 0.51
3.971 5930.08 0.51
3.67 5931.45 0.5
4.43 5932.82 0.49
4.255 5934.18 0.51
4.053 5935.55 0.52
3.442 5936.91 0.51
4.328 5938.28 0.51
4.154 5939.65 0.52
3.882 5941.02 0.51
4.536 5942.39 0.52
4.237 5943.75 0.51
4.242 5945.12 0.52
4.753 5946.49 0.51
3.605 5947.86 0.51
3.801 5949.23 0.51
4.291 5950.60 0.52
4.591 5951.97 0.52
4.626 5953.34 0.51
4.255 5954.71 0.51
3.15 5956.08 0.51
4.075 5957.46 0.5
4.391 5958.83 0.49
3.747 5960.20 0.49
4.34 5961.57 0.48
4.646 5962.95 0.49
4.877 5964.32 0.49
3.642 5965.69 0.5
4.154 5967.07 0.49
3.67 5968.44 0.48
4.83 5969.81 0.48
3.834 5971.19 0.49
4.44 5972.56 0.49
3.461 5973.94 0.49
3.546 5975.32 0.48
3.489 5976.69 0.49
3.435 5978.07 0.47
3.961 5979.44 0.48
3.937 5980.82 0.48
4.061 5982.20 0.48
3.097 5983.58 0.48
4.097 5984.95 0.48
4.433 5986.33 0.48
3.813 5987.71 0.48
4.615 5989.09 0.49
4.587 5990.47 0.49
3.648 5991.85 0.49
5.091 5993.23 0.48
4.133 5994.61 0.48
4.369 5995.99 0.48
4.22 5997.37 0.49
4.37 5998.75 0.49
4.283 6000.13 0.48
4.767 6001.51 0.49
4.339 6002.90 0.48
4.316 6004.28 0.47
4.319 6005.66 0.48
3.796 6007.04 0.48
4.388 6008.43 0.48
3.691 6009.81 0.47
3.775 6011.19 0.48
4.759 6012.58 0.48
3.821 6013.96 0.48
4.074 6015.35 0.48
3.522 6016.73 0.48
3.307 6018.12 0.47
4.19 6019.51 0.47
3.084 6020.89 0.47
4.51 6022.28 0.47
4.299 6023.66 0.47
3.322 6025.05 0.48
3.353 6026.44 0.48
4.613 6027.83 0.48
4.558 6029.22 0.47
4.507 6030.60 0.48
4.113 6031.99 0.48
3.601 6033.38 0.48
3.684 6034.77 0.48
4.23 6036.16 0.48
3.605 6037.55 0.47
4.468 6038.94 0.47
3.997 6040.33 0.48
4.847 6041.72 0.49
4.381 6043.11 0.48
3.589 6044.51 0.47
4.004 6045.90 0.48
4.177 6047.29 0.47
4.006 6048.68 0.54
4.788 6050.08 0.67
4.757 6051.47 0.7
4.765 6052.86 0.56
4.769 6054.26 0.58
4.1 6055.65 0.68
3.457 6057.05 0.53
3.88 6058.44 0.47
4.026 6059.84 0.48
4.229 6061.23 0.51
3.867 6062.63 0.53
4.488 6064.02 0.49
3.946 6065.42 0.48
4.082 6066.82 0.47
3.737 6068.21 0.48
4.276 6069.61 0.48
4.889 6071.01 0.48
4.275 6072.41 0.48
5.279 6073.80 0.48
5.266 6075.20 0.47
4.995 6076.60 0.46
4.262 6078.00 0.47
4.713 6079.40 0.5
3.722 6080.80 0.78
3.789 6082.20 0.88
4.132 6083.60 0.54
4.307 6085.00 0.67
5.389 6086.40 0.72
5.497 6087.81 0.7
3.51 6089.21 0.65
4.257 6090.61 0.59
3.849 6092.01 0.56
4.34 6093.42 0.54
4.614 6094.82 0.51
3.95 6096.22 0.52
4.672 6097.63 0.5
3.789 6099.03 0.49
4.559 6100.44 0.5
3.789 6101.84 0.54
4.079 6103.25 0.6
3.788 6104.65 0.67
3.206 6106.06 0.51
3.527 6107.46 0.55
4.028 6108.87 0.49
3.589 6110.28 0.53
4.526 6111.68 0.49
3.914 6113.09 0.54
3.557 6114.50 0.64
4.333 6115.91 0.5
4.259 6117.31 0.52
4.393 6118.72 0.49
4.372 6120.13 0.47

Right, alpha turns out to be 0.06 mag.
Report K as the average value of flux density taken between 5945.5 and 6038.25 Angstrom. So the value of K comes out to 4.07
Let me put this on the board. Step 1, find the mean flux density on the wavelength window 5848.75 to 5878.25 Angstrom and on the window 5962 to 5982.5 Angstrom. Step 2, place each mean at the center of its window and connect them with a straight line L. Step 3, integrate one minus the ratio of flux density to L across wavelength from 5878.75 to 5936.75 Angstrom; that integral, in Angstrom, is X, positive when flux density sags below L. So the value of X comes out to 2.3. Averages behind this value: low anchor 4.21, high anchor 4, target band 3.96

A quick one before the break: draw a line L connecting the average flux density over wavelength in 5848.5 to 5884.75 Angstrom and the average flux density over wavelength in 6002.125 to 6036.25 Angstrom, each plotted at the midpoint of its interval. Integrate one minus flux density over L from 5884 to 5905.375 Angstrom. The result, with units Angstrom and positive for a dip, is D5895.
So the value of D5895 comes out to 3.14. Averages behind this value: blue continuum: 4.23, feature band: 3.57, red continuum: 4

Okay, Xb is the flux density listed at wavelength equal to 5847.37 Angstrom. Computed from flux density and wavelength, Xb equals 3.776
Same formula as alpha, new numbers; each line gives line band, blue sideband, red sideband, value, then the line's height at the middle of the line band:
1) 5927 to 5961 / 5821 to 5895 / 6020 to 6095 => 0.03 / 4.22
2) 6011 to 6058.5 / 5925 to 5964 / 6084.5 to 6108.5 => 0.02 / 4.16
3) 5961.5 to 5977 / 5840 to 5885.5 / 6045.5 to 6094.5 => 0.06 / 4.3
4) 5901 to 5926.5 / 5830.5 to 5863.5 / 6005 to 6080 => 0.02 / 4.19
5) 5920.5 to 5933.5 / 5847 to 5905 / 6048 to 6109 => -0.02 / 4.05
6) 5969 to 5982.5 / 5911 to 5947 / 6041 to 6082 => 0.09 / 4.24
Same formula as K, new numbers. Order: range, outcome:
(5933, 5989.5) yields 4.07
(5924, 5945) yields 4.09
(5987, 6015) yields 4.25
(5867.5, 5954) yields 4.05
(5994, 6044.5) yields 4.09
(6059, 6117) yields 4.22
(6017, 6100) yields 4.22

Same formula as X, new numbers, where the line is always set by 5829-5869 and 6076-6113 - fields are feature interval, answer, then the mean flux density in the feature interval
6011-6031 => 1.06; 3.98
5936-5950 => 0.40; 4.1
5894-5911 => 1.74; 3.8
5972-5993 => 1.39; 3.93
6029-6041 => 0.37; 4.07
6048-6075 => -0.81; 4.31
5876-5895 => 1.73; 3.85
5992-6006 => -0.63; 4.39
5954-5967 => 0.27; 4.13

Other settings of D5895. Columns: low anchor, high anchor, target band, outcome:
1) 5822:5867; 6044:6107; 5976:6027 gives 2.93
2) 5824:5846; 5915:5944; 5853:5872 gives 0.91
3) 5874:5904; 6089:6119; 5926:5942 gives -0.80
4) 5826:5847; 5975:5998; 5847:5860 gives 0.82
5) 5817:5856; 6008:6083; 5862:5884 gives 0.05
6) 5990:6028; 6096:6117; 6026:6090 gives -4.12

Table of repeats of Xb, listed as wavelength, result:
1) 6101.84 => 3.789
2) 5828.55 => 4.23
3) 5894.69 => 3.456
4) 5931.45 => 3.67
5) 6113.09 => 3.914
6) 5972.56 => 4.44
